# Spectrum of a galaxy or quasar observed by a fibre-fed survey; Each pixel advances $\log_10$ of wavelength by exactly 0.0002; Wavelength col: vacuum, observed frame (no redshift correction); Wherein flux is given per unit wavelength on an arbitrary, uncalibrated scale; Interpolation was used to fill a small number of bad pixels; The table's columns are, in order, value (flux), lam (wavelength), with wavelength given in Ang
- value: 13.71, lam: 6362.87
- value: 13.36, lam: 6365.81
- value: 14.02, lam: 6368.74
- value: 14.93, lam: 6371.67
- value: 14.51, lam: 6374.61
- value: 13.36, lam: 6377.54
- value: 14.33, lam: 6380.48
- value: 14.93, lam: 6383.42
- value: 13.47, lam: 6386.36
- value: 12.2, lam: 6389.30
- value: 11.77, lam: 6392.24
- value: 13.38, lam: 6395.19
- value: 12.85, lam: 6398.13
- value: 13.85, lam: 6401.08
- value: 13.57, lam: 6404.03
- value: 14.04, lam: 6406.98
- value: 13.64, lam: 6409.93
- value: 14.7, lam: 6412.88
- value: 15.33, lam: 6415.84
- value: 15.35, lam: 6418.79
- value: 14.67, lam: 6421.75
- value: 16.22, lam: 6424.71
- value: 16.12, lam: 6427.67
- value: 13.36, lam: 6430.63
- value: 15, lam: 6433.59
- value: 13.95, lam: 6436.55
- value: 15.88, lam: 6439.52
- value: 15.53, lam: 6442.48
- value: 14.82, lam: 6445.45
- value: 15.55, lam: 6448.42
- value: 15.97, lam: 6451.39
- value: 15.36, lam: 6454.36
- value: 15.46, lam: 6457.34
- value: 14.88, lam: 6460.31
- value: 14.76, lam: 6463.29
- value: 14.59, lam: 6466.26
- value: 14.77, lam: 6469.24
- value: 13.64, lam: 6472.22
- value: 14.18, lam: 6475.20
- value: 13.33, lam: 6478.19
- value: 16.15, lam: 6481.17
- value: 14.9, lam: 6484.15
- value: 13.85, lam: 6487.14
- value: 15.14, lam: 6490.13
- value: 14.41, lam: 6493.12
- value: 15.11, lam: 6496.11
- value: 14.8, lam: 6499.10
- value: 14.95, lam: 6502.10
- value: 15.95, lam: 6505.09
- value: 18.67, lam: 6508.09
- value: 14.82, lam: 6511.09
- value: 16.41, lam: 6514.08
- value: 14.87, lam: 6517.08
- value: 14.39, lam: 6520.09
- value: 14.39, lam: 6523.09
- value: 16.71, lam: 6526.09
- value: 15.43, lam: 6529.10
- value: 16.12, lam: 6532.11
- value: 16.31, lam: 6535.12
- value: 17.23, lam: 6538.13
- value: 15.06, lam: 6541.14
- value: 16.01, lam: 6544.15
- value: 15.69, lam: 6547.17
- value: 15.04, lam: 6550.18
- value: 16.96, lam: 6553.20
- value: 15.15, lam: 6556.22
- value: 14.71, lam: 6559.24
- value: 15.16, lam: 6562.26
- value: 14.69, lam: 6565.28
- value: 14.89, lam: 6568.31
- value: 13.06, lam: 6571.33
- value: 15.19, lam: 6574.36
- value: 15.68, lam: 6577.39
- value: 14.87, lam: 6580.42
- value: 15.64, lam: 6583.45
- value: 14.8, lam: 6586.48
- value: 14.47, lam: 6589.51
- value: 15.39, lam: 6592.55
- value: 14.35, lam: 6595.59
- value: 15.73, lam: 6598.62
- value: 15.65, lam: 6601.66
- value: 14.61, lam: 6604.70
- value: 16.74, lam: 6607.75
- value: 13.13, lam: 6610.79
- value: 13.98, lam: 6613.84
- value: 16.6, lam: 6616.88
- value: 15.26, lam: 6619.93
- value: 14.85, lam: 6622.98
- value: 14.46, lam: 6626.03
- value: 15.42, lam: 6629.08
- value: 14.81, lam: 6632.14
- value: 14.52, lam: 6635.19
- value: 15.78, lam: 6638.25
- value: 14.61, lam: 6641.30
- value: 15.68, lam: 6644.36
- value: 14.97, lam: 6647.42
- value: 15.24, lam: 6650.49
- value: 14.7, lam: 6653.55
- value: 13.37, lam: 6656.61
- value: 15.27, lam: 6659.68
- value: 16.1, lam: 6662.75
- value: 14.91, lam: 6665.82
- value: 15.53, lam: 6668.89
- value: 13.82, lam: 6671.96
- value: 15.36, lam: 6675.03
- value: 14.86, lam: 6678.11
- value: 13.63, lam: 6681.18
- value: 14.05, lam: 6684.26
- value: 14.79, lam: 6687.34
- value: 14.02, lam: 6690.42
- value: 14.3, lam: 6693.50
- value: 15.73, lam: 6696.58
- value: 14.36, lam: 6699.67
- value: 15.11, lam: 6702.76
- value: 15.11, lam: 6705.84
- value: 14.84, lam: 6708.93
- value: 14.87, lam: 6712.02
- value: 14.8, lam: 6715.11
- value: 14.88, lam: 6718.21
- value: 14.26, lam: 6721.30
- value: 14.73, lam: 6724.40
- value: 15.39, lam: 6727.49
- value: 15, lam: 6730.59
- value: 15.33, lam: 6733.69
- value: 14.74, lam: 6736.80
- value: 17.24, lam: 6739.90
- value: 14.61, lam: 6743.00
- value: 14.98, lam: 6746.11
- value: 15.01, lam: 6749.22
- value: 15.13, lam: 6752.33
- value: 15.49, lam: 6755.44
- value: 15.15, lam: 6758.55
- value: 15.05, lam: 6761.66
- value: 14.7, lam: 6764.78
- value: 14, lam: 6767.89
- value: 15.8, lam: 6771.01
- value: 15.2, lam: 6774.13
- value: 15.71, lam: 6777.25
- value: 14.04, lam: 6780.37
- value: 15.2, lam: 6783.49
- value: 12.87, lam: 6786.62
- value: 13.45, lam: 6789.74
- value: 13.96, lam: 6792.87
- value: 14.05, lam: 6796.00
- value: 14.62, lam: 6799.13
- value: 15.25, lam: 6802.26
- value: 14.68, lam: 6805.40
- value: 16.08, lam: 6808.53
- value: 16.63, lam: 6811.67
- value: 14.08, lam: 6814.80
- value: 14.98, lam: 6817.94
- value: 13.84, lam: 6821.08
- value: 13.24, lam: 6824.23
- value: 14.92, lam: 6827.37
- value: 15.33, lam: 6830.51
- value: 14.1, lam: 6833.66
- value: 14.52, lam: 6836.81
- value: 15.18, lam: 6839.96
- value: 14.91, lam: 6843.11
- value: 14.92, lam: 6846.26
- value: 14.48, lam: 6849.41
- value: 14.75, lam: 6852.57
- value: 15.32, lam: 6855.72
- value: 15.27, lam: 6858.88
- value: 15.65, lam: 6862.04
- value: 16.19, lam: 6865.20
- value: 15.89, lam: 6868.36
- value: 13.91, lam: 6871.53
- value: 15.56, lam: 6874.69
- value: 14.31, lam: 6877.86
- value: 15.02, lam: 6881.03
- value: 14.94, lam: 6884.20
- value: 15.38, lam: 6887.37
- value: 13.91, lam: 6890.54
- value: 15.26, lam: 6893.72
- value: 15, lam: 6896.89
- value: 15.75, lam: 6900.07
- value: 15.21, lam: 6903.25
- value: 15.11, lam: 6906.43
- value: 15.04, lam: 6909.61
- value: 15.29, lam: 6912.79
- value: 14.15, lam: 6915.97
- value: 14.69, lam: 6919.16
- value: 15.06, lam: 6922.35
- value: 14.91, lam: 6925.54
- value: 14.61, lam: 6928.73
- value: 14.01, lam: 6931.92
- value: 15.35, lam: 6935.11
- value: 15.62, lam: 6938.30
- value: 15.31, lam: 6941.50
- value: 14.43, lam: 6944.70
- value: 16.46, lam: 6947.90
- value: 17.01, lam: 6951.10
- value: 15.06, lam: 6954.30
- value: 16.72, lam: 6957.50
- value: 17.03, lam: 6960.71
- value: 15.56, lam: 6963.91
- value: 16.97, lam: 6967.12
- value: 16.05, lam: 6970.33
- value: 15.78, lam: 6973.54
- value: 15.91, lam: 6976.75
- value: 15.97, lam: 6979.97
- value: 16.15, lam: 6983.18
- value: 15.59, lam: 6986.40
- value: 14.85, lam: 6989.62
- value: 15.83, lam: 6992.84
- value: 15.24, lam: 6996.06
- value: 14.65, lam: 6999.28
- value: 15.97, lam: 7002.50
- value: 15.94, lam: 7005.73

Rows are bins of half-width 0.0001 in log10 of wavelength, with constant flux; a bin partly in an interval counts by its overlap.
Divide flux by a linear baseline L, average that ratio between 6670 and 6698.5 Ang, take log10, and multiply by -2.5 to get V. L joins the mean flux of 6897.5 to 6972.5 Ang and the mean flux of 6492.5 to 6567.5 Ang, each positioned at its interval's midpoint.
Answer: 0.07 mag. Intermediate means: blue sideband 15.6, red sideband 15.5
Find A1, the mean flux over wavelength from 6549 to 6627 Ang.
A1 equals 15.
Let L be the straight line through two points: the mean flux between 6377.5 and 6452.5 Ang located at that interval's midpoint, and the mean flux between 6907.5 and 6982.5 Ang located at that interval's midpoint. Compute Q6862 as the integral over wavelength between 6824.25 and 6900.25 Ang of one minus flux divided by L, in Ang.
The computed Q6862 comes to 1.9 Ang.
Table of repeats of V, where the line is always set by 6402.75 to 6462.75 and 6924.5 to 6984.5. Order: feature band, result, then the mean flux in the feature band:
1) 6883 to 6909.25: 0.041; 15.1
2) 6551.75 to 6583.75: 0.008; 15.1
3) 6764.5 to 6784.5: 0.036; 15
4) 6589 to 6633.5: 0.014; 15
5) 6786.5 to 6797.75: 0.135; 13.7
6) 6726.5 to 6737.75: 0.022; 15.1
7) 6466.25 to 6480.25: 0.067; 14.1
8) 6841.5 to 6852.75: 0.058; 14.8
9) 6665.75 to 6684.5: 0.052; 14.6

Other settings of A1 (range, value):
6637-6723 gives 14.8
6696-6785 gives 15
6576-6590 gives 15.1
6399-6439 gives 14.6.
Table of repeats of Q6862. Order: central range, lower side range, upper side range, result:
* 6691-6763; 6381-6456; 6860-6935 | -1.1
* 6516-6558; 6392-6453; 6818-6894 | -2.8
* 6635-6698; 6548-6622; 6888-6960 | 1.2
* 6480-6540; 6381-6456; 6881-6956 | -3.9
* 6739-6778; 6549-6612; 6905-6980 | 0.2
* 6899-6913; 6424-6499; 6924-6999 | 0.3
